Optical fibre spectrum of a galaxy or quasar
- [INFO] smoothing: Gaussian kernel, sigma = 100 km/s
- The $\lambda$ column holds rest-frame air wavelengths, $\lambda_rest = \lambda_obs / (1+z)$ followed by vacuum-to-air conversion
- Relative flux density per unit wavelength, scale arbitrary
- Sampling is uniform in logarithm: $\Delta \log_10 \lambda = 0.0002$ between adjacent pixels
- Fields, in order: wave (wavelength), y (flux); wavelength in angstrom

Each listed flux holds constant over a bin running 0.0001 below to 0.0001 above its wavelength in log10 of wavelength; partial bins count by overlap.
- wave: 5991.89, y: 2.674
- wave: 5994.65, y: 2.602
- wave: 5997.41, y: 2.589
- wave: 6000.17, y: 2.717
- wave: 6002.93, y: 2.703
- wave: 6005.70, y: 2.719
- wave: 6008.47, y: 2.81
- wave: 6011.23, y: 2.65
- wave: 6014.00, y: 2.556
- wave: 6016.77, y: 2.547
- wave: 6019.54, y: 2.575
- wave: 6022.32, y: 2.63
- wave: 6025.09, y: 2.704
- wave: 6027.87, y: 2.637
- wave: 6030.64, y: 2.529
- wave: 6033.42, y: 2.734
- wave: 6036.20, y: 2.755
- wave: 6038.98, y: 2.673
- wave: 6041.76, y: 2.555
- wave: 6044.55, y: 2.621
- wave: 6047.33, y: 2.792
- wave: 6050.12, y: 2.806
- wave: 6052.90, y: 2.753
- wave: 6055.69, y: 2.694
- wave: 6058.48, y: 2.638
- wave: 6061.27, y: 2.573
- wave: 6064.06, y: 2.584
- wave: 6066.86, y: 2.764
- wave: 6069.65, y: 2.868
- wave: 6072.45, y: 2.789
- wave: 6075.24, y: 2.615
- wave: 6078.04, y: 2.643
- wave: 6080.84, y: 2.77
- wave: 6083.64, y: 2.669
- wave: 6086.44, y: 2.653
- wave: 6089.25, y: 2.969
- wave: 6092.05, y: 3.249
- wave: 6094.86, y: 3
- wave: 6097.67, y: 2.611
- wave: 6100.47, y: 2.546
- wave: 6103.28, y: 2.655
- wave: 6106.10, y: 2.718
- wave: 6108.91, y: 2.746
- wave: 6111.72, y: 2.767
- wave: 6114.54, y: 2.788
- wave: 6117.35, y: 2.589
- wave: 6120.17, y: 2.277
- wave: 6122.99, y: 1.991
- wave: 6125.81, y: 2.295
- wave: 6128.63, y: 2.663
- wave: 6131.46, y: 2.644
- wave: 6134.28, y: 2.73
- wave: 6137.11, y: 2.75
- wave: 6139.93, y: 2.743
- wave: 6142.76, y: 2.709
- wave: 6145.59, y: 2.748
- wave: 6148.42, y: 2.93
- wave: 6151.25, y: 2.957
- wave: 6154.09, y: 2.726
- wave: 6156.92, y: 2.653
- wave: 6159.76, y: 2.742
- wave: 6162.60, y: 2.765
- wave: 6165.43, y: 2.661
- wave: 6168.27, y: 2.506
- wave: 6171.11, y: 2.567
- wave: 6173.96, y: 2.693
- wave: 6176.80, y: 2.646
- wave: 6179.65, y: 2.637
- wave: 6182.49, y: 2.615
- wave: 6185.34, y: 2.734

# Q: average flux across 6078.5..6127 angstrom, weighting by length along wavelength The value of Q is 2.67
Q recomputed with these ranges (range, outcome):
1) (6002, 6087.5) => 2.68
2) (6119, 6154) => 2.63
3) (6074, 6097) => 2.82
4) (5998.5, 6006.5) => 2.71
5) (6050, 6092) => 2.73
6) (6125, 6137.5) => 2.62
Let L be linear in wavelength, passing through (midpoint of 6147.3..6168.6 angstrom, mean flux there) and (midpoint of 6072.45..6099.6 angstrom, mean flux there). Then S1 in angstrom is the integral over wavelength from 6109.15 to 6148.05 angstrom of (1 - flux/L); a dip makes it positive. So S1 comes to 2.3 angstrom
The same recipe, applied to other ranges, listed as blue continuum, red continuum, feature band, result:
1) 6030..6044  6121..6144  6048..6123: -3.0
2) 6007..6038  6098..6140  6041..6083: -1.2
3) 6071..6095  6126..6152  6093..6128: 2.3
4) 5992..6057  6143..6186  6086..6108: -1.0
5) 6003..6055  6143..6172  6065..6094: -1.1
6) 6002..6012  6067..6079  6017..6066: 1.3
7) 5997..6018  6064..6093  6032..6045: 0.2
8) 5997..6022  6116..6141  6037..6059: -0.7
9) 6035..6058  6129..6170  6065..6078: -0.1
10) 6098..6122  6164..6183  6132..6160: -1.5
